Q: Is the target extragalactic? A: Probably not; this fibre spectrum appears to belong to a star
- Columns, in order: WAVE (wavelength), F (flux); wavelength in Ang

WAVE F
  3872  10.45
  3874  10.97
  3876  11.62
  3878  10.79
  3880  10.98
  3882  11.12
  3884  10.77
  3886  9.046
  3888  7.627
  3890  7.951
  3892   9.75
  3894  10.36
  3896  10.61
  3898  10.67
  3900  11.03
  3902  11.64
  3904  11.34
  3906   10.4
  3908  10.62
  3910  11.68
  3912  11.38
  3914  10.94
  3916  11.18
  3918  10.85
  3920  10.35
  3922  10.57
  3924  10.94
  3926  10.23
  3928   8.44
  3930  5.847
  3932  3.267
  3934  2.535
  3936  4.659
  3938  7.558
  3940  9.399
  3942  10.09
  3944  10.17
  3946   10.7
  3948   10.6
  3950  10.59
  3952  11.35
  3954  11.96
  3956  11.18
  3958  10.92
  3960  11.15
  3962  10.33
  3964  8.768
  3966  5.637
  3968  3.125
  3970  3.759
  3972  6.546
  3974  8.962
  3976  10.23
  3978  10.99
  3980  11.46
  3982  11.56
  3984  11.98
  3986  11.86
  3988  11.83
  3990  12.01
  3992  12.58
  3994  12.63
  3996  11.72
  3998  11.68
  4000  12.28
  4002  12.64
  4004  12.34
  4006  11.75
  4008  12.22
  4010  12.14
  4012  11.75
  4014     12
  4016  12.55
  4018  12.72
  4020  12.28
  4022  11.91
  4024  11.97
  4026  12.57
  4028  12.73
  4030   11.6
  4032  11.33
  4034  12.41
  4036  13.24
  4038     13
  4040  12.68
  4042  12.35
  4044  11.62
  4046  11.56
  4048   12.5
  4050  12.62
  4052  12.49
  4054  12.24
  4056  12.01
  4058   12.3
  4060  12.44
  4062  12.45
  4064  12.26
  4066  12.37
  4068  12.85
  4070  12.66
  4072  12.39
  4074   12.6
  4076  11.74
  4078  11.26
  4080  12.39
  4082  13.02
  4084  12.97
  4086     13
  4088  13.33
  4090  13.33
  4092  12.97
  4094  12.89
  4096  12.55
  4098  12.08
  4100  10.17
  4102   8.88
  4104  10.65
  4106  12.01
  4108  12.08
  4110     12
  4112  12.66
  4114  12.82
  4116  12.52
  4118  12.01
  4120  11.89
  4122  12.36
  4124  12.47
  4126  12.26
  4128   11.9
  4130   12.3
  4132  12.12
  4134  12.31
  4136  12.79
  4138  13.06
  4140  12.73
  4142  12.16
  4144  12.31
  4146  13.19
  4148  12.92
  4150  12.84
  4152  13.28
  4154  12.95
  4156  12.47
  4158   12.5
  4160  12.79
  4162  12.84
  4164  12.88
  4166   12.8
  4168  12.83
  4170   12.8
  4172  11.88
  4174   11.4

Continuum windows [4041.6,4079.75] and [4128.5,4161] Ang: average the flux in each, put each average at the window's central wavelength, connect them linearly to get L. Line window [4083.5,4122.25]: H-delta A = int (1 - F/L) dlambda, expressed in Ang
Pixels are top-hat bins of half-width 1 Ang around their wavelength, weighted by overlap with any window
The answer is 1.0 Ang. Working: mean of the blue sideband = 12.2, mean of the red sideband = 12.7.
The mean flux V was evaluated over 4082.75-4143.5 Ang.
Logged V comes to 12.2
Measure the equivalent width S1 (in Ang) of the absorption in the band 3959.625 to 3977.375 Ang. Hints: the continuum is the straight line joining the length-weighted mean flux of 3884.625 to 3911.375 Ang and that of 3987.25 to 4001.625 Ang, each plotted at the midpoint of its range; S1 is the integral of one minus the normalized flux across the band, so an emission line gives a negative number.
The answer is 6.2 Ang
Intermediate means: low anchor 10.2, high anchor 12.1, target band 7.56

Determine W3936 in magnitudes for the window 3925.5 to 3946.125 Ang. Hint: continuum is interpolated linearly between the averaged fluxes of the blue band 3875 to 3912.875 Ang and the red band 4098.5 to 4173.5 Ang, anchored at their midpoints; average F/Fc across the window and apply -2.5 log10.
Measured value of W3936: 0.42 mag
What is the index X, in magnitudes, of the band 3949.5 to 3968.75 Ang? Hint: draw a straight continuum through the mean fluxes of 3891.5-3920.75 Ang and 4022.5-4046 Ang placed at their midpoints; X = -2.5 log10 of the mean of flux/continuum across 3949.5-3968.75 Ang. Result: 0.20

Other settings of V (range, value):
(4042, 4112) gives 12.2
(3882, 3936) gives 9.55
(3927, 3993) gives 9.15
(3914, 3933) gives 9.17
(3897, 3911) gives 11.1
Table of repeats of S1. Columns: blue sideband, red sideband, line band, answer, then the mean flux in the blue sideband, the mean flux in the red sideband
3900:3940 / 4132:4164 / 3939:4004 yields -2.1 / 9.23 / 12.7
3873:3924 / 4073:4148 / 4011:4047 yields -1.9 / 10.6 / 12.3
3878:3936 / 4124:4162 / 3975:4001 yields -2.6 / 9.65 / 12.6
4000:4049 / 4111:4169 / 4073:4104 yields 0.7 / 12.2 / 12.6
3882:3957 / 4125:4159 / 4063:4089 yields -1.7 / 9.7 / 12.6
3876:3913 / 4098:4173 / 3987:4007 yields -1.6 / 10.5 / 12.3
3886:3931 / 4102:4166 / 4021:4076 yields -3.7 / 10.2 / 12.4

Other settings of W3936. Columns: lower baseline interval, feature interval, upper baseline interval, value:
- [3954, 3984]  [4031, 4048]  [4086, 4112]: -0.15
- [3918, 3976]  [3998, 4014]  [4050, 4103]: -0.18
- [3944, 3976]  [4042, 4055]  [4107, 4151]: -0.13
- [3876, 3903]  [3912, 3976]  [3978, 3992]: 0.24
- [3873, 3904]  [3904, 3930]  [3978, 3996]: 0.03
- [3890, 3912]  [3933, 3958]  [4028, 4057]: 0.20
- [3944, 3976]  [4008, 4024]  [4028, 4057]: -0.09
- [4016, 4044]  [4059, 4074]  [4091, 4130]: -0.03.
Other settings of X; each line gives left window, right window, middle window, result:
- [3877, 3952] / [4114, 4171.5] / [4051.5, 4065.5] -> -0.074 mag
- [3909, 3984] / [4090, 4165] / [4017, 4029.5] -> -0.171 mag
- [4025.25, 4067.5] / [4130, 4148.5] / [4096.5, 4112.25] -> 0.110 mag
